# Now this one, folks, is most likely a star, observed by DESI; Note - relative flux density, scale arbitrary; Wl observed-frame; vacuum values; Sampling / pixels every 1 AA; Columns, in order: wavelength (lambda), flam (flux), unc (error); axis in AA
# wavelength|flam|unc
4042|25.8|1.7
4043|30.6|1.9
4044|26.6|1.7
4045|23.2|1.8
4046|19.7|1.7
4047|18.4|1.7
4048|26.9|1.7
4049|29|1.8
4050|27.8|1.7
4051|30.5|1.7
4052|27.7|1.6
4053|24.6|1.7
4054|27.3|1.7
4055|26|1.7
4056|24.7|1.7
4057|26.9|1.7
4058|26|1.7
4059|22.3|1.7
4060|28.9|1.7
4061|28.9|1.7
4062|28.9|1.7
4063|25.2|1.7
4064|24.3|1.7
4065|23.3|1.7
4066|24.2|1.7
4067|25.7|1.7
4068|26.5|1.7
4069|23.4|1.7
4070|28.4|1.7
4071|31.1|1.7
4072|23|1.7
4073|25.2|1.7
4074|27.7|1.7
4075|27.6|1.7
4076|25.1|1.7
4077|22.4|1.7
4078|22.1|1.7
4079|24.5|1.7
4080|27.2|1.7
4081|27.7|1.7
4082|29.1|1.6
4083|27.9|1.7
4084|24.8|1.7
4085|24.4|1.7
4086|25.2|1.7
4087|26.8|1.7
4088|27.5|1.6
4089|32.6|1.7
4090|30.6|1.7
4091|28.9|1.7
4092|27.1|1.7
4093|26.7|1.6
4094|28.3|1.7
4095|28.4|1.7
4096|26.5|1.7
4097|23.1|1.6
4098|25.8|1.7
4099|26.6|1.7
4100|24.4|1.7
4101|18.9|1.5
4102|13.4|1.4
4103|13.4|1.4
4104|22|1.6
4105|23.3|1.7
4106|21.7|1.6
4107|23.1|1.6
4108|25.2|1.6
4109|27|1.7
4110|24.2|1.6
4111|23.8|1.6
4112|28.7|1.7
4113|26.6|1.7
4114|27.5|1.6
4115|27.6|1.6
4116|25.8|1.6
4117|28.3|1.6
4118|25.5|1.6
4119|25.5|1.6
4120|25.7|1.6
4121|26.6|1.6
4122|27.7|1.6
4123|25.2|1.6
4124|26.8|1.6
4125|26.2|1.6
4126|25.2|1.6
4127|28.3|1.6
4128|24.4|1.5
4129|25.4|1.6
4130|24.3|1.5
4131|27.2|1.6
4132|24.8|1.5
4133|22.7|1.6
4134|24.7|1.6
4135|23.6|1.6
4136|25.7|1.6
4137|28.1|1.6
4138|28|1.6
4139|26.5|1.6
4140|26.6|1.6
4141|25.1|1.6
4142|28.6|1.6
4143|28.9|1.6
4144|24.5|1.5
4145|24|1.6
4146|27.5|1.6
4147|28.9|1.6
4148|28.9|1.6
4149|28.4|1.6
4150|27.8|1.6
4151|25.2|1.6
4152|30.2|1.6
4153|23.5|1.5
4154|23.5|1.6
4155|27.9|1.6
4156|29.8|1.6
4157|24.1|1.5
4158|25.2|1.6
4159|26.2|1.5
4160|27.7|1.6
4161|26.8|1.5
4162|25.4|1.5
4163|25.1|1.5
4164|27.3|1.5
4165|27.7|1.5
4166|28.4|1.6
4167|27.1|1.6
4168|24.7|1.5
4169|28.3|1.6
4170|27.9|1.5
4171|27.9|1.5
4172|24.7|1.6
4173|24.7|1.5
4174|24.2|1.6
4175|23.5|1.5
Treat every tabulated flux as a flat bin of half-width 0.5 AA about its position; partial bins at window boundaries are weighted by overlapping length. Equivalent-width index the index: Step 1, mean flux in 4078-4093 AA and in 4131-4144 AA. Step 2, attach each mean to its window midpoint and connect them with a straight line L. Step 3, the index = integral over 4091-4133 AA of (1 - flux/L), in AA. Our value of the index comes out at 2.5 AA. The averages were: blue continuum 27.2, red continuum 26.1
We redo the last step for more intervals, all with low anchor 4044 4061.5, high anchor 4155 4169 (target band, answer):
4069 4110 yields 1.2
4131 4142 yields 0.3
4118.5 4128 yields 0.0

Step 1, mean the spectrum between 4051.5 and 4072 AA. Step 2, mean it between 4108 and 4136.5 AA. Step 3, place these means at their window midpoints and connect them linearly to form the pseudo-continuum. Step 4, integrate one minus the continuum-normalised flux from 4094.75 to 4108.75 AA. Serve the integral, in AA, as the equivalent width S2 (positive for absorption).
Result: 1.9 AA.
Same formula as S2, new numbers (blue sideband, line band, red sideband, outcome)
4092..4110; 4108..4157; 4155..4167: -2.2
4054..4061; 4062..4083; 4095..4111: -0.7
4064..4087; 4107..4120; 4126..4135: -0.4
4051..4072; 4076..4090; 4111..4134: -0.1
